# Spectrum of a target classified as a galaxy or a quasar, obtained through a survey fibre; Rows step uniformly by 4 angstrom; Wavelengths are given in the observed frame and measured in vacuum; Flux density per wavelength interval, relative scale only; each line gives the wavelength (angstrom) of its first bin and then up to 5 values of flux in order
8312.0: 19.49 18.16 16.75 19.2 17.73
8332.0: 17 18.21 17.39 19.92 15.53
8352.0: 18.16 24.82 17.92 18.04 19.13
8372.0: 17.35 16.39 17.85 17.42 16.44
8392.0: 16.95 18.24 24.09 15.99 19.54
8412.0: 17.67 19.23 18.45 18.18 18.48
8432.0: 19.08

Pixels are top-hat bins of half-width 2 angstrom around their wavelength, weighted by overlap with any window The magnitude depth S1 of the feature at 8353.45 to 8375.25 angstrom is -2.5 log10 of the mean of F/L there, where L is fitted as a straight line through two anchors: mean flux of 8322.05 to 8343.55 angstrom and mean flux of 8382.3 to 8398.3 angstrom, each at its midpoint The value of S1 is -0.09 mag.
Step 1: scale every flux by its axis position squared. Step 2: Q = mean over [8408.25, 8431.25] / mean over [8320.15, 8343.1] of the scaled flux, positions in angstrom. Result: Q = 1.06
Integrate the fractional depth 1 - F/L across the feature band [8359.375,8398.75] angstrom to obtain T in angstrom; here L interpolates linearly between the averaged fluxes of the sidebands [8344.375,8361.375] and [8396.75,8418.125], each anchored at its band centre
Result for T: 3.17 angstrom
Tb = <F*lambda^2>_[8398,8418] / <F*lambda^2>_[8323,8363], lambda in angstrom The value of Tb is 1.06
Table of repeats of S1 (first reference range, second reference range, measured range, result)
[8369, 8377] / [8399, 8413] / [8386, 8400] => 0.01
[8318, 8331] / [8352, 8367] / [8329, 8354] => 0.07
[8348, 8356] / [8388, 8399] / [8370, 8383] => 0.08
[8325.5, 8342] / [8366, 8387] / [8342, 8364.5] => -0.09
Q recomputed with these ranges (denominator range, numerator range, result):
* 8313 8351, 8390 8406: 1.07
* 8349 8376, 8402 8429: 0.98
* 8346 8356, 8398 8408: 1.09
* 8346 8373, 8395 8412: 1.04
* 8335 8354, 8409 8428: 1.05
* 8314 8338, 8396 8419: 1.10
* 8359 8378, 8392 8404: 1.11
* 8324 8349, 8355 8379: 1.05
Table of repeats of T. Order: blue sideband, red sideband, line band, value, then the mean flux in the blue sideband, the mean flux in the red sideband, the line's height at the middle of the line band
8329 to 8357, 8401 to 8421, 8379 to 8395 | 1.10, 18.5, 18.5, 18.5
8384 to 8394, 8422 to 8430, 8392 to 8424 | -2.28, 16.8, 18.3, 17.6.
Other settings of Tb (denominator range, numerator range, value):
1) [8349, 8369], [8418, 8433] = 0.97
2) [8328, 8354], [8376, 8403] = 1.04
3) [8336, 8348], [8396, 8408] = 1.10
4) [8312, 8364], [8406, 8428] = 1.03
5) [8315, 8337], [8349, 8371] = 1.09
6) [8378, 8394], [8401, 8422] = 1.08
